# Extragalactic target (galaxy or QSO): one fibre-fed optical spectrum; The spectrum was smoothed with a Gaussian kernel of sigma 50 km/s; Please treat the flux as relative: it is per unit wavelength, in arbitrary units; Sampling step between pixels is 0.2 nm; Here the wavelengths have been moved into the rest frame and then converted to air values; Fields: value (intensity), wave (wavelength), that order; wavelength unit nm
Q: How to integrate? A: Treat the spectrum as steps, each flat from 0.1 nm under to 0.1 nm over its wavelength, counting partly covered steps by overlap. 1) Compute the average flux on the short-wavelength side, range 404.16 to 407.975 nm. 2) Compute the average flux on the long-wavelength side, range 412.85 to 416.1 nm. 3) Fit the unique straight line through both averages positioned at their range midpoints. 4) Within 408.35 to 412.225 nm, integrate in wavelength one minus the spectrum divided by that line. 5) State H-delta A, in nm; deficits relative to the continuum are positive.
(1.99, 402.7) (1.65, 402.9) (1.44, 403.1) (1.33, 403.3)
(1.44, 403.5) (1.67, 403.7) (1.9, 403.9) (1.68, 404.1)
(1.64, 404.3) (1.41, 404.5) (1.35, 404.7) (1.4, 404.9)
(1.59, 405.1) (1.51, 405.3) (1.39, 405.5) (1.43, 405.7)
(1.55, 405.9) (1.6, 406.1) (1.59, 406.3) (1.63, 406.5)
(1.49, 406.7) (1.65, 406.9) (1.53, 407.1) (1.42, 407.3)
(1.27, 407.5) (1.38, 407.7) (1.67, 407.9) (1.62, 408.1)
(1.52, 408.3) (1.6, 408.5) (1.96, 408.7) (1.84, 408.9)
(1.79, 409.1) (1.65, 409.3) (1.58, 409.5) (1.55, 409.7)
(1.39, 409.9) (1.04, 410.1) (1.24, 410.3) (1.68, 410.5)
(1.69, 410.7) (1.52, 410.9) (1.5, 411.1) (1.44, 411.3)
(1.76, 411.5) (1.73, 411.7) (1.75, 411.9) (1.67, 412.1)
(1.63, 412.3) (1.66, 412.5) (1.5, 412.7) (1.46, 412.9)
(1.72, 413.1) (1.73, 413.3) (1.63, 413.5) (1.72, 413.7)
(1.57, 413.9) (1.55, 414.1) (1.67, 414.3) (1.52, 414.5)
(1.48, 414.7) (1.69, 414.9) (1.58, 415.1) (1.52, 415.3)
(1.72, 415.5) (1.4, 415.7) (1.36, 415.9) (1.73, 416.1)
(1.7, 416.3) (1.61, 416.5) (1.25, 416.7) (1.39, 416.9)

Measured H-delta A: -0.134 nm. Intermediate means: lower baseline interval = 1.5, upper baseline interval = 1.59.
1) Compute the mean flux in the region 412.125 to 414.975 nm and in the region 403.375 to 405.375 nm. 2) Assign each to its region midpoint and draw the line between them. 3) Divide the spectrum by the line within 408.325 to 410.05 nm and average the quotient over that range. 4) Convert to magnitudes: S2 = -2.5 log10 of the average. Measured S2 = -0.04 mag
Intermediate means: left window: 1.56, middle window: 1.65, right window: 1.61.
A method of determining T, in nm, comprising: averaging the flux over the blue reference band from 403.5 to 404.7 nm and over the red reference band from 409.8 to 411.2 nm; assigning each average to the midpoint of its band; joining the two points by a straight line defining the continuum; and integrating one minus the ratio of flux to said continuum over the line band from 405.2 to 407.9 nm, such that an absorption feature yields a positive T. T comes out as 0.08 nm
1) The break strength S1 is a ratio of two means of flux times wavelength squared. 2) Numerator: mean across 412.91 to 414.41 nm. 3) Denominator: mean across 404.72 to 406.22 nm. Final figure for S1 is 1.15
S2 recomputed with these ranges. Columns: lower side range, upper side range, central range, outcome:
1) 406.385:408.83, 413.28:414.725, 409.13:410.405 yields 0.108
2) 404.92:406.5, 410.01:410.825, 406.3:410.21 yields -0.064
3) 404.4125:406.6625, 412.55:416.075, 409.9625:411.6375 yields 0.044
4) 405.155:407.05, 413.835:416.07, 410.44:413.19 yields -0.049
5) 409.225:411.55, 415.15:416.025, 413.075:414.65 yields -0.086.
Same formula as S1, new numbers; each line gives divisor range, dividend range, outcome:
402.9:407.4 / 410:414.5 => 1.07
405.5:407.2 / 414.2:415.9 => 1.05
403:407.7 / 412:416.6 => 1.10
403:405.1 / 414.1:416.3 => 1.09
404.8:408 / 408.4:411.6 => 1.07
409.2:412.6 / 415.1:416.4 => 1.03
